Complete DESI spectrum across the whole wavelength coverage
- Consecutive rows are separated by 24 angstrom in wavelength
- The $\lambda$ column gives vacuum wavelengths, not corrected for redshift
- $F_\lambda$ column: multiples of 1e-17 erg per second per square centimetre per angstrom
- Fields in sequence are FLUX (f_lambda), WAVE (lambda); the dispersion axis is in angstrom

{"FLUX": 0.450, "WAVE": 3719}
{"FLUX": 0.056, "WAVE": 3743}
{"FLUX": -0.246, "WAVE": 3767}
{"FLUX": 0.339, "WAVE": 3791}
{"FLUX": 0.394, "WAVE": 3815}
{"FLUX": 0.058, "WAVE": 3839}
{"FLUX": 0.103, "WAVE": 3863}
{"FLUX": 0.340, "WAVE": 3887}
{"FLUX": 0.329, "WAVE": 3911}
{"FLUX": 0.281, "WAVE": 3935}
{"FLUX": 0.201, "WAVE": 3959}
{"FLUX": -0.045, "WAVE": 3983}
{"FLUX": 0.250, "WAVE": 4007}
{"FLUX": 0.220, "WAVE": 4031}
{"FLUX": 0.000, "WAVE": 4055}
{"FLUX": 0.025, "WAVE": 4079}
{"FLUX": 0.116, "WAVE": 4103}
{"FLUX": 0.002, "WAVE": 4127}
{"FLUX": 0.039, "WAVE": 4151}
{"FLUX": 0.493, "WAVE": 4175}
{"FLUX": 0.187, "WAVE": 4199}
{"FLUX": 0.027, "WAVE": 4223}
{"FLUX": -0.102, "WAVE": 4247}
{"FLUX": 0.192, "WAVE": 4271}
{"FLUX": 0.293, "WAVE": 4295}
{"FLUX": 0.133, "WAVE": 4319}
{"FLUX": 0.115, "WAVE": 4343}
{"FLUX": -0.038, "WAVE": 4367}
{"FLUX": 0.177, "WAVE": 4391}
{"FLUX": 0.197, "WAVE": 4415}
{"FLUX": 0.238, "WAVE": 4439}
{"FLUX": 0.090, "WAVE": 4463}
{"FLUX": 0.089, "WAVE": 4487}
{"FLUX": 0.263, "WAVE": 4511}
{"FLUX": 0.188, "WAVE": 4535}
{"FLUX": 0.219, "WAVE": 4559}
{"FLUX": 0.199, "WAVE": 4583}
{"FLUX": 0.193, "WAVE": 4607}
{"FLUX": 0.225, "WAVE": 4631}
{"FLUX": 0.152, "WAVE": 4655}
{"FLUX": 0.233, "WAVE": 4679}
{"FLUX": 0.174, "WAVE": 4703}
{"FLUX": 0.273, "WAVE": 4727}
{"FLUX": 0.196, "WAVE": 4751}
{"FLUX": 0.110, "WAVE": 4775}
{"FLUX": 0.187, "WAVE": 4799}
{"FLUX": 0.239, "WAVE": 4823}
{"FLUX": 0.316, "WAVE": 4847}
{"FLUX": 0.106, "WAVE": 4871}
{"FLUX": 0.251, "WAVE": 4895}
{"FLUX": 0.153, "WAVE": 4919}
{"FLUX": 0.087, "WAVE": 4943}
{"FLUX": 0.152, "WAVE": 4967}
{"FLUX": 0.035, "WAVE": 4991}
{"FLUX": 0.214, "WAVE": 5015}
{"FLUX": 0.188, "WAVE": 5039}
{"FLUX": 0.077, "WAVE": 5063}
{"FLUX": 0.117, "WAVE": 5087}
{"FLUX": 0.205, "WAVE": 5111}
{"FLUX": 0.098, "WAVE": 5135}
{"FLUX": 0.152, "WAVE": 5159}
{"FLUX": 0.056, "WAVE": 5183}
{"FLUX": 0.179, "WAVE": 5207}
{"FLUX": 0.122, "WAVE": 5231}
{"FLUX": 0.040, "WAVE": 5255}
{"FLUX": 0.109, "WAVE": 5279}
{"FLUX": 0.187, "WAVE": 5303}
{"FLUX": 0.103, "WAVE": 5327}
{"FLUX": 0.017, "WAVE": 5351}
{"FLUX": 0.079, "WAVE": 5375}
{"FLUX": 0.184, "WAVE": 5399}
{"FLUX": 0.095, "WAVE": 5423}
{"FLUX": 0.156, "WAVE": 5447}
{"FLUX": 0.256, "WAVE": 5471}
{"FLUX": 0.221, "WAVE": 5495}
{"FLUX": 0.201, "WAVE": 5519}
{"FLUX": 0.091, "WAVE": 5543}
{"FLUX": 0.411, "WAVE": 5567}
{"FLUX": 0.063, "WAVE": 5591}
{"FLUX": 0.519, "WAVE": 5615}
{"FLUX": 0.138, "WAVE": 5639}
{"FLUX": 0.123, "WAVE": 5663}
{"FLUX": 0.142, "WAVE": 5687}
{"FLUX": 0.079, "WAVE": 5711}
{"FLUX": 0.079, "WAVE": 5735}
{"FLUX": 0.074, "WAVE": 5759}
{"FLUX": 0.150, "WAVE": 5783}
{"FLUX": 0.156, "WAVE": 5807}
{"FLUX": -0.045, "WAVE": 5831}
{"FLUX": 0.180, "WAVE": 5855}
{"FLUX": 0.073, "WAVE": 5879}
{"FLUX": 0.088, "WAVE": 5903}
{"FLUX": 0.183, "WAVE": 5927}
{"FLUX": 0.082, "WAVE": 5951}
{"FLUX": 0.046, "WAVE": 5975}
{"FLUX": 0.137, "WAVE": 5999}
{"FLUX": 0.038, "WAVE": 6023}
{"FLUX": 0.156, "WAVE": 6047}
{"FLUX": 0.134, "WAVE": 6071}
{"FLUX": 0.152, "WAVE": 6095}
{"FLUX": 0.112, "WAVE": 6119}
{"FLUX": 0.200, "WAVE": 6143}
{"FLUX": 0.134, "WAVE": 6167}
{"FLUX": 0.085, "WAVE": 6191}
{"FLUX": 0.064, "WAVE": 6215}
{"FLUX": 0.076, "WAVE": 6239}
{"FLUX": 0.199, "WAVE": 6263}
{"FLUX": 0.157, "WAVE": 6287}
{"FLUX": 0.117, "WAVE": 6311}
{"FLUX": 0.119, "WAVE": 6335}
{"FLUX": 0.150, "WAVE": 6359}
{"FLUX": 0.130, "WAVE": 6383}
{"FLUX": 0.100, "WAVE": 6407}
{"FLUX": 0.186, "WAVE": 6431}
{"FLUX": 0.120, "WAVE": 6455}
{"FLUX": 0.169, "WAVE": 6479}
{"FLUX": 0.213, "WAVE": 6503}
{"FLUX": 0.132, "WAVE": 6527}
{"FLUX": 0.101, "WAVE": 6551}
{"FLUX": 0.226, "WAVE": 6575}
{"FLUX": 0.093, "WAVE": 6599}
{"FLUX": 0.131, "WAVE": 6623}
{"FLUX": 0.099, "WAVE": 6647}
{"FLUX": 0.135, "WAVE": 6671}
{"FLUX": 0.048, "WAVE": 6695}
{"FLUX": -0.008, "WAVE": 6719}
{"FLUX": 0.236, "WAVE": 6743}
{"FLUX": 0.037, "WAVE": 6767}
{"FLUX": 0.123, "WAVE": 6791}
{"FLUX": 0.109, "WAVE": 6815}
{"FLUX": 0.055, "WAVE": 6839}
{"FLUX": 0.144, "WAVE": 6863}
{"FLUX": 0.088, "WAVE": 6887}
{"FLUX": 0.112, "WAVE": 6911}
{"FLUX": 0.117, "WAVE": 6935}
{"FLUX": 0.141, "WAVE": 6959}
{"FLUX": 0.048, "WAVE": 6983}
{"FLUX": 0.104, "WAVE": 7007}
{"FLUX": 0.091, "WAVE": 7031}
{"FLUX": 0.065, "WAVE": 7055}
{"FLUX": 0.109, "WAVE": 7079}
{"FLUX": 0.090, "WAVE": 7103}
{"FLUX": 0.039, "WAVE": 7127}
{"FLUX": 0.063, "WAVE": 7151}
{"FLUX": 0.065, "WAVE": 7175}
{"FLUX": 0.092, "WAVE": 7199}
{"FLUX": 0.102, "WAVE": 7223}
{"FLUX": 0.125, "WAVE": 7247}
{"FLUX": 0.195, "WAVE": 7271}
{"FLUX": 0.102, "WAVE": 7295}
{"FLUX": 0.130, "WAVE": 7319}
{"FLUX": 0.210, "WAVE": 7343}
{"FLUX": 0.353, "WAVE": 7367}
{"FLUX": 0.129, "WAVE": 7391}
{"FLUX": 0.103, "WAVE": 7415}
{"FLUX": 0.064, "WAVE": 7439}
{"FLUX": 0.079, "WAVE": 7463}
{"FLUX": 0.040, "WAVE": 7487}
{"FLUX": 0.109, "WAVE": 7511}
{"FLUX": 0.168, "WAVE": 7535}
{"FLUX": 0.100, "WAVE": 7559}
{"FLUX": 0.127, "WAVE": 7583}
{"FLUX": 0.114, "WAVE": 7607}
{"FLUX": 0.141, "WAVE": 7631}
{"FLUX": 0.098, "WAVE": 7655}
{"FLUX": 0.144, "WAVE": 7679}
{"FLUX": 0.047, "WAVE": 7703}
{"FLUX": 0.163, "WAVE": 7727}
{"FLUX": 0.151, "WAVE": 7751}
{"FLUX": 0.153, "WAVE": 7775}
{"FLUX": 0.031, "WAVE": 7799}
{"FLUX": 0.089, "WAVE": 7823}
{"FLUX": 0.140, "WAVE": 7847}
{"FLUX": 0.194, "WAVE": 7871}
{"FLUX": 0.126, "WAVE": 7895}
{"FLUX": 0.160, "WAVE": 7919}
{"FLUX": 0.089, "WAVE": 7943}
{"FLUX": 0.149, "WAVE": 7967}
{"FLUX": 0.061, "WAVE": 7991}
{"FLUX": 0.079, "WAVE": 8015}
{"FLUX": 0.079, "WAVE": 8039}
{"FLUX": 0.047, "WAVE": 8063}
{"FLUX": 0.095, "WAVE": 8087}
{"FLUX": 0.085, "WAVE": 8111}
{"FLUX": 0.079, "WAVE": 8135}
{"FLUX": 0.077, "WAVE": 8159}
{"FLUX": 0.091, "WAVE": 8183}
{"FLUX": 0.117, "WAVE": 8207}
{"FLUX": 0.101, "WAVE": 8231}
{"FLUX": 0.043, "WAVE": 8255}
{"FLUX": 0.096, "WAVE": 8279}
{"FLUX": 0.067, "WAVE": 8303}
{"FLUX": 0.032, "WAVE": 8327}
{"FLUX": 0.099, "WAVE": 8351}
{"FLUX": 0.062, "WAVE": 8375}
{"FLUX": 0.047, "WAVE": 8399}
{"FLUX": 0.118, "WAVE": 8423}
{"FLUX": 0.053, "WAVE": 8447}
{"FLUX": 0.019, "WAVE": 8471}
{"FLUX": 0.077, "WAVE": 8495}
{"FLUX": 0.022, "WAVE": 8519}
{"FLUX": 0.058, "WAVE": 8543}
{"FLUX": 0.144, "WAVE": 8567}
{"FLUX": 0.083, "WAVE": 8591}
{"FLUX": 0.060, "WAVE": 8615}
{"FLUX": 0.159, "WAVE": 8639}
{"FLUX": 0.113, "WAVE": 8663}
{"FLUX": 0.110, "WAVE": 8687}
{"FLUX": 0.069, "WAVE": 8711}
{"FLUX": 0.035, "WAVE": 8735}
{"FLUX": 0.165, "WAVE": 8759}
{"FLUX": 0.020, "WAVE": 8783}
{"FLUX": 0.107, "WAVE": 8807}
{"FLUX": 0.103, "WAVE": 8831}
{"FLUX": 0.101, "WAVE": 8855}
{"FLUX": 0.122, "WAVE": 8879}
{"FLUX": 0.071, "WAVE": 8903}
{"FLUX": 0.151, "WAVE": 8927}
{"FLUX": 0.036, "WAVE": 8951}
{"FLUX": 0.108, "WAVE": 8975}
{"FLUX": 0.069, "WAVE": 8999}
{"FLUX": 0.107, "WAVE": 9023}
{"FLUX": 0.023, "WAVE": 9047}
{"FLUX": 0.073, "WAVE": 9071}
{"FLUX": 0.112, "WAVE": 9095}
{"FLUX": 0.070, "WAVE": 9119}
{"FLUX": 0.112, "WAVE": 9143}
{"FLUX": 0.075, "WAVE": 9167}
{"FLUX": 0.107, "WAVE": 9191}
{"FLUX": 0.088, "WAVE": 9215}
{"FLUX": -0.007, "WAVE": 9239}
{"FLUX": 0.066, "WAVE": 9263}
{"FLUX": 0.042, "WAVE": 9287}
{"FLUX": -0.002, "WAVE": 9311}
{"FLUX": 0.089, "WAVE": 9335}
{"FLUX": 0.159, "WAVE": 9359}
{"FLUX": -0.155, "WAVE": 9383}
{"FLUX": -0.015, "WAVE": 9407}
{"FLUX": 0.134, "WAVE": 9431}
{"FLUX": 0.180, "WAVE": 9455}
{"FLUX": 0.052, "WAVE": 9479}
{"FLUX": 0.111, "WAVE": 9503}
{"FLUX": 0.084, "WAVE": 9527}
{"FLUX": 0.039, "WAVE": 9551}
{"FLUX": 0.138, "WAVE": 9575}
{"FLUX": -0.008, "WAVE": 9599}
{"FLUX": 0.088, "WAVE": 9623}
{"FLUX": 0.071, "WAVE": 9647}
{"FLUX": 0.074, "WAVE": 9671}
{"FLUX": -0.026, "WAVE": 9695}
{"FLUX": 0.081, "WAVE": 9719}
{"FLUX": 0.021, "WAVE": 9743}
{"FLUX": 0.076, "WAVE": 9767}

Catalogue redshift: 0.12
